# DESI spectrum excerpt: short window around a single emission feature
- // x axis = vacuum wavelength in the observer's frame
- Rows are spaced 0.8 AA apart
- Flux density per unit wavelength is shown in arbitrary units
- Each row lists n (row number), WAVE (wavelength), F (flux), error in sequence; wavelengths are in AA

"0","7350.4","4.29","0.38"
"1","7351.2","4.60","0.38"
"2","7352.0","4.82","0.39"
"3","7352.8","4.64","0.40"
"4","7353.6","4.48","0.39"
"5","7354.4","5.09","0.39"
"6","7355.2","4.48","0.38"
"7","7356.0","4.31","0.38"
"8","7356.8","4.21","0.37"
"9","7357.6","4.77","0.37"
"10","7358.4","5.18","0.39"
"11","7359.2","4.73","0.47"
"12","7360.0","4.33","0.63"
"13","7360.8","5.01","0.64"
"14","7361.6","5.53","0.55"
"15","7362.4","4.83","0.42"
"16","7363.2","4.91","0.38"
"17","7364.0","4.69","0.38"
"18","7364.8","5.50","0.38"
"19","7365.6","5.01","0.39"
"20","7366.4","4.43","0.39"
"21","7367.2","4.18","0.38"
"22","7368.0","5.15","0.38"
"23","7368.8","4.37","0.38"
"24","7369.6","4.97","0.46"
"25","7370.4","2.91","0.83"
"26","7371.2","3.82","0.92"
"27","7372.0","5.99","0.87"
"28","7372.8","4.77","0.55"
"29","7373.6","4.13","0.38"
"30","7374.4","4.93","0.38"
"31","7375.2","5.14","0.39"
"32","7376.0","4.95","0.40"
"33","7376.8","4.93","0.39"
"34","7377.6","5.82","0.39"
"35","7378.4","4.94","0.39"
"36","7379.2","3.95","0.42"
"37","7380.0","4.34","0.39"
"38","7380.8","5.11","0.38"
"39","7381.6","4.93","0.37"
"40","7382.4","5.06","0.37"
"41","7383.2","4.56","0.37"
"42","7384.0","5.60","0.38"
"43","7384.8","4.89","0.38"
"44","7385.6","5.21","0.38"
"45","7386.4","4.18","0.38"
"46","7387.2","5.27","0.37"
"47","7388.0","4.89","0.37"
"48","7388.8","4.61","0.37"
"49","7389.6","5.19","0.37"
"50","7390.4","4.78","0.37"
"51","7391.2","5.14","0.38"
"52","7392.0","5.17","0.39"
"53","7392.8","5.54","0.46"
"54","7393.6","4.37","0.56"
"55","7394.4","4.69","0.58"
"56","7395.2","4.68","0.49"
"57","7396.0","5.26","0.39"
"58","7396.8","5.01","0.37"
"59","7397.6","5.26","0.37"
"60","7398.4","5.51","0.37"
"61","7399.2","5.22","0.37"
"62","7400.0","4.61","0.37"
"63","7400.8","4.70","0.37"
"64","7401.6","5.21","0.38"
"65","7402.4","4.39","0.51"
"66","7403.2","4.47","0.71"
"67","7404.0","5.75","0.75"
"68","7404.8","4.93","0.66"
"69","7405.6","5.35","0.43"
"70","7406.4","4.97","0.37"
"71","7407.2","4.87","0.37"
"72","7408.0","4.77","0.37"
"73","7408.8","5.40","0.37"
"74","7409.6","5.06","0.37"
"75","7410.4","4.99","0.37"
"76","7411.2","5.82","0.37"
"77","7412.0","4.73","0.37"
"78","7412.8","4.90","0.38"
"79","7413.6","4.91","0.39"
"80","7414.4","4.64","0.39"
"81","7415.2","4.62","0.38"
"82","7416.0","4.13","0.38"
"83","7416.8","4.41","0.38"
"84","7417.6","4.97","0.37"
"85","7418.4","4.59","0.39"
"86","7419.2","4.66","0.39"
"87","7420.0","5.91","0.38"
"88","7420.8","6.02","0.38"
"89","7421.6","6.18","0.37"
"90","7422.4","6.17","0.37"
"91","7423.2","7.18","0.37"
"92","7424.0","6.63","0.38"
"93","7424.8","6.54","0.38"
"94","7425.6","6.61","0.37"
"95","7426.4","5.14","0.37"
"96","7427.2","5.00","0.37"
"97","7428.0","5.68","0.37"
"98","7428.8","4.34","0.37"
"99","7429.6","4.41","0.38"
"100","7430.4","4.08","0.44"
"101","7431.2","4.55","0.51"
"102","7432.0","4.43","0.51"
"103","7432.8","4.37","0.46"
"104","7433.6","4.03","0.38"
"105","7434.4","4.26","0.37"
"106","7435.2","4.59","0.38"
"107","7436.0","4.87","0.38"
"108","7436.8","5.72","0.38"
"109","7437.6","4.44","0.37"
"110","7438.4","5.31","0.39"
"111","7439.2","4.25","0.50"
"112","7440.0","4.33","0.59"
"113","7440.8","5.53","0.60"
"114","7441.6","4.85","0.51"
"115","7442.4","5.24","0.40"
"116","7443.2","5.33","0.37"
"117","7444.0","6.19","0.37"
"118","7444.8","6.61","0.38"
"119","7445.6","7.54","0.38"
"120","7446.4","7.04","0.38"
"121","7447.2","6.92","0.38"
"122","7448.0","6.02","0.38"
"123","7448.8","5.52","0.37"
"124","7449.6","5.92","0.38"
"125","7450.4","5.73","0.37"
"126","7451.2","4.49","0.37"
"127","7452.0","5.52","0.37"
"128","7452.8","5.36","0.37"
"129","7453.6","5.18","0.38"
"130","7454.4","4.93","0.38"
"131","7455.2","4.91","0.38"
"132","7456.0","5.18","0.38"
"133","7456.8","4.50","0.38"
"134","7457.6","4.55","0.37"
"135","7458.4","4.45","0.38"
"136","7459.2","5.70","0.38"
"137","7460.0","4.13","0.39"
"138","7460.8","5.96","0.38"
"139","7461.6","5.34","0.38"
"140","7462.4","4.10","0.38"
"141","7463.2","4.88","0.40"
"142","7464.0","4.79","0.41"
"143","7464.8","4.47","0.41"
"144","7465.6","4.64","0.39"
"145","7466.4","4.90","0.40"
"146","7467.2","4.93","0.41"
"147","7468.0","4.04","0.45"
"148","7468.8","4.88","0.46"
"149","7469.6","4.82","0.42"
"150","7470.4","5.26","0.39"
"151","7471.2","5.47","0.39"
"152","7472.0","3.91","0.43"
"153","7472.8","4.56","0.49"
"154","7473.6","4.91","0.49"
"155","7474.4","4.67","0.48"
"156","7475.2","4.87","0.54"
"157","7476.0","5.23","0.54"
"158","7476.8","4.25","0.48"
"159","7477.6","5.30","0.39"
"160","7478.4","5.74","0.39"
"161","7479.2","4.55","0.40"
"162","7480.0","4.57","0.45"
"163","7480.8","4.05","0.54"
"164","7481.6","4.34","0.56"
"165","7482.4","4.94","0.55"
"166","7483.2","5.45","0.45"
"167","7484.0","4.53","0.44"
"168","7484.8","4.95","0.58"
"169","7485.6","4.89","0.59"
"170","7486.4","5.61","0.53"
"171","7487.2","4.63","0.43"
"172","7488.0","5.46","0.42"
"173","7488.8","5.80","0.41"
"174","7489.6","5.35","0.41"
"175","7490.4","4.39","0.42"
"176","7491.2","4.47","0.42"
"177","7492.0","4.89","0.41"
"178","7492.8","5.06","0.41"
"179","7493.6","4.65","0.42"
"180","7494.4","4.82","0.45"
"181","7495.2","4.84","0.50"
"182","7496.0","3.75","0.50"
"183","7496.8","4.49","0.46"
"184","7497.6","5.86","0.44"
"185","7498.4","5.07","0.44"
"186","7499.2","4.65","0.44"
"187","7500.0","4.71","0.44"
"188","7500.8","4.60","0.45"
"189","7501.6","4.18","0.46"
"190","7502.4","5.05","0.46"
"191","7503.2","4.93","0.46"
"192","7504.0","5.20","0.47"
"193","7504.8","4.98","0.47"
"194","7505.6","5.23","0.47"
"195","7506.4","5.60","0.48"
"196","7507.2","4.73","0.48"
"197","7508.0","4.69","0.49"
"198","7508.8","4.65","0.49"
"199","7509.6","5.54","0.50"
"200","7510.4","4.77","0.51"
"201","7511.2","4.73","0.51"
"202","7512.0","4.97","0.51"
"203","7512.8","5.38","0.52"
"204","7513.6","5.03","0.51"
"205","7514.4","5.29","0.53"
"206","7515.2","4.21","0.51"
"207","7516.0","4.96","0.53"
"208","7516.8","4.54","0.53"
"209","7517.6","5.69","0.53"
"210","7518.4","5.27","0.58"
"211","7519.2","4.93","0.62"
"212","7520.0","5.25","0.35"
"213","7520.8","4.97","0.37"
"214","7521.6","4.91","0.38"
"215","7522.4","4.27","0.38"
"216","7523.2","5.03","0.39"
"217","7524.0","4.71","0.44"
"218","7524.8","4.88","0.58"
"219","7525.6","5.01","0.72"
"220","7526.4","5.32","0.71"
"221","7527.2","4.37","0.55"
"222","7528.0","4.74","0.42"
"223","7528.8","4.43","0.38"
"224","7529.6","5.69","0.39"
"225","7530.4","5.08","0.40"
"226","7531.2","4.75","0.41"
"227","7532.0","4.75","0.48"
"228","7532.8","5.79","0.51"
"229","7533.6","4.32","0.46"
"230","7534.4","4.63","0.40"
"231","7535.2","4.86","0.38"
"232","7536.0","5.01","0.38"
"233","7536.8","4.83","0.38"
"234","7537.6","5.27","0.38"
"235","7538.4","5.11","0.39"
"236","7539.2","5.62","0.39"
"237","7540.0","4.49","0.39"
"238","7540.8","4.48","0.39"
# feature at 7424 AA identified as H-alpha 6563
